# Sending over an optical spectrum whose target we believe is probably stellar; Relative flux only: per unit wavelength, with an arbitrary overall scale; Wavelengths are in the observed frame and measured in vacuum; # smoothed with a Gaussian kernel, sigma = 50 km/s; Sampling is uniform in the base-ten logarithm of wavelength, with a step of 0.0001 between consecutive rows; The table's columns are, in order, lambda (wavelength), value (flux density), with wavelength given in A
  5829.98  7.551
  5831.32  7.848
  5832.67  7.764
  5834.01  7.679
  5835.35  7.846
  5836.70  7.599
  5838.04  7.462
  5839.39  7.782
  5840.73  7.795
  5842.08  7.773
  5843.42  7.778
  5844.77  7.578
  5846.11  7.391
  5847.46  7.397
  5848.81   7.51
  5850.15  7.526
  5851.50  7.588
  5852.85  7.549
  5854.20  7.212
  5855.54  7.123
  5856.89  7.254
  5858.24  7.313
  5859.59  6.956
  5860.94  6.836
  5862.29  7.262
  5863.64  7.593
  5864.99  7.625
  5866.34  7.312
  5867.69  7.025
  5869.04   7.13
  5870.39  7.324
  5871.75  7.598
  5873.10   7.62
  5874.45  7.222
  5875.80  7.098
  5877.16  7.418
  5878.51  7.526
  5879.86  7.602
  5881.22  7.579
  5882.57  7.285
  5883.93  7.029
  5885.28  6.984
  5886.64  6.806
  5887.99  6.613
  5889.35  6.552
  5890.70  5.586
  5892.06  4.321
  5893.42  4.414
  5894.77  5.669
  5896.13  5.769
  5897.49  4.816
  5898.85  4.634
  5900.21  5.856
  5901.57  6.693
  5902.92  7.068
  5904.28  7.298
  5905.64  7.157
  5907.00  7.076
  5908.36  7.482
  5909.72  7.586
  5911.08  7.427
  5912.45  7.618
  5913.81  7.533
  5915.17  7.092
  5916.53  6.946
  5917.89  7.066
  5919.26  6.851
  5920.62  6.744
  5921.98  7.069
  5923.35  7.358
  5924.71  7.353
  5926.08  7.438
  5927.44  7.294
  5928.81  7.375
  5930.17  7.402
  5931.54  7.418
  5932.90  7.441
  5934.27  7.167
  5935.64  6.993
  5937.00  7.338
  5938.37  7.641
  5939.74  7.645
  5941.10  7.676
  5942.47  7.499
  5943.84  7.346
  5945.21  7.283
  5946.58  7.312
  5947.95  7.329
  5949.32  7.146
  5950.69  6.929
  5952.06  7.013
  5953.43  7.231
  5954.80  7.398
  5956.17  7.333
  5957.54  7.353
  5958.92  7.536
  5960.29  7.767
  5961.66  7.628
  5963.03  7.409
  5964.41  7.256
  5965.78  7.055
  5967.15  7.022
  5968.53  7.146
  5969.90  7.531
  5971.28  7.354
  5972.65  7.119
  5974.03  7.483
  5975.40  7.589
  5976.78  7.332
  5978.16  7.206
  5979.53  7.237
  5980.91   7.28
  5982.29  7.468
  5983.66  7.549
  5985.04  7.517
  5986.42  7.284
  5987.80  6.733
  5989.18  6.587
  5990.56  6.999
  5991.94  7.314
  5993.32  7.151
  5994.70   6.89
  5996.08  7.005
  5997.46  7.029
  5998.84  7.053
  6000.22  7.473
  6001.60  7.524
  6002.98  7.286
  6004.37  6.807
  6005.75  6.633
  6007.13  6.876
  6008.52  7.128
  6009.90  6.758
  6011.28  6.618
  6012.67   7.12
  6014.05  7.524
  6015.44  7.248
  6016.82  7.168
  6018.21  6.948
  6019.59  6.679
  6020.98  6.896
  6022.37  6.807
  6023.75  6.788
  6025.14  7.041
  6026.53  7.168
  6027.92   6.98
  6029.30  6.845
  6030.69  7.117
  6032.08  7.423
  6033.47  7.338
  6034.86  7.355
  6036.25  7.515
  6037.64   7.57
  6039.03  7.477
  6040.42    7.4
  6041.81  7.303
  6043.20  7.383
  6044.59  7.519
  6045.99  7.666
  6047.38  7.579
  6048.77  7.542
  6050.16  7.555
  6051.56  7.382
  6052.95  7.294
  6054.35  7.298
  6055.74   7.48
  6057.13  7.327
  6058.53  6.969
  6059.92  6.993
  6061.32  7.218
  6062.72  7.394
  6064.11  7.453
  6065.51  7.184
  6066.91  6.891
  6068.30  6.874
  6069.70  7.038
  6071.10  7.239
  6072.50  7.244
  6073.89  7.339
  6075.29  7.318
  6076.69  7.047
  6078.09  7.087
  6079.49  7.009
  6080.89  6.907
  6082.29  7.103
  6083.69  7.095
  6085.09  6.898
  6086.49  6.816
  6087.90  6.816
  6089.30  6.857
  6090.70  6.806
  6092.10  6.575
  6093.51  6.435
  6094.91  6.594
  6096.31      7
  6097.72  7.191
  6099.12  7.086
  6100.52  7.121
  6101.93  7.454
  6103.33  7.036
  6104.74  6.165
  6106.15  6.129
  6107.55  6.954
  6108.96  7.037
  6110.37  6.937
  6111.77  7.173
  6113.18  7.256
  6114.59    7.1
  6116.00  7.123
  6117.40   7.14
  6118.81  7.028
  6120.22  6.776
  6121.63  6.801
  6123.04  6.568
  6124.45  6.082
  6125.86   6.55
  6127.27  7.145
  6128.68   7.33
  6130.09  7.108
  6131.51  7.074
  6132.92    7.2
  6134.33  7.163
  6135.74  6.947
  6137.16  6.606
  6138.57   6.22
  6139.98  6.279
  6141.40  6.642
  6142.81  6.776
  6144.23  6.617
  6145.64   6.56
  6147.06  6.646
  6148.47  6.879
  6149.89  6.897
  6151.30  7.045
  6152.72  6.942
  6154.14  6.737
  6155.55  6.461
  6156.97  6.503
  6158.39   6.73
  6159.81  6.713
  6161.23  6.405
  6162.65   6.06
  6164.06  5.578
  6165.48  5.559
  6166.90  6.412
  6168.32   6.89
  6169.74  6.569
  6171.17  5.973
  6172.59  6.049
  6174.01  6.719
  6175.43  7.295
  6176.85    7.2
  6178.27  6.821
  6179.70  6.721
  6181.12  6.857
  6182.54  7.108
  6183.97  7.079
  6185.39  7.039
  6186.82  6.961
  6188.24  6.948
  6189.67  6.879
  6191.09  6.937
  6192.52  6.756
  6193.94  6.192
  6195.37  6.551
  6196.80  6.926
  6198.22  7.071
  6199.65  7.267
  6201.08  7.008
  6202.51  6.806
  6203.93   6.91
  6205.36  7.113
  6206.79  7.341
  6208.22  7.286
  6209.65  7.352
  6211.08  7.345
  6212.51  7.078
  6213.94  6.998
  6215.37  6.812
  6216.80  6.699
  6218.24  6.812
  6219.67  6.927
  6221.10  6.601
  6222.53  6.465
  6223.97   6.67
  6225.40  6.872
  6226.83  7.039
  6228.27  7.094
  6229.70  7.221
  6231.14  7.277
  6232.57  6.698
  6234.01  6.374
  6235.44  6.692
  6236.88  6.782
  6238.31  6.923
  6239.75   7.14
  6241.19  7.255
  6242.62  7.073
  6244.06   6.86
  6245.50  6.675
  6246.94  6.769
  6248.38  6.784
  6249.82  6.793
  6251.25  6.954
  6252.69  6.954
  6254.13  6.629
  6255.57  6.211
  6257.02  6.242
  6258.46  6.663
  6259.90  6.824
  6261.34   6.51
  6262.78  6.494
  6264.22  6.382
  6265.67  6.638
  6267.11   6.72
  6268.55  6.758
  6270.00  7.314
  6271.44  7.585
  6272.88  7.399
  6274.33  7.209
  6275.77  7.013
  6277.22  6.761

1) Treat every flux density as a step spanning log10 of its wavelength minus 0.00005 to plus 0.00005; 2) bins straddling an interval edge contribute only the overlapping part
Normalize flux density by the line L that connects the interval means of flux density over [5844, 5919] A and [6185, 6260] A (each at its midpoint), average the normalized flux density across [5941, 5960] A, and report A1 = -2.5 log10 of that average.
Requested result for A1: -0.06 mag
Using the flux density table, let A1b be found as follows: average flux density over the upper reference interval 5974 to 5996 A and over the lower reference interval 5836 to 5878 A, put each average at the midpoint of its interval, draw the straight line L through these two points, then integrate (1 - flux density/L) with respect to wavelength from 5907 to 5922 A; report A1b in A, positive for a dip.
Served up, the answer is 0.2 A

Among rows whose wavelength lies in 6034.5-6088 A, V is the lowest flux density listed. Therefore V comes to 6.816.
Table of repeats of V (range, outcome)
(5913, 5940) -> 6.744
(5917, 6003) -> 6.587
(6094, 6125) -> 6.082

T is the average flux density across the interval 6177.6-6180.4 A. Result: 6.75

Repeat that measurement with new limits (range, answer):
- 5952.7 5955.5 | 7.32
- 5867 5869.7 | 7.08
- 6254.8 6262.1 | 6.49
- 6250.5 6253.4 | 6.97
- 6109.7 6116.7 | 7.12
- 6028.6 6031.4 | 7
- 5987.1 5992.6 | 6.9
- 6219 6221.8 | 6.77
